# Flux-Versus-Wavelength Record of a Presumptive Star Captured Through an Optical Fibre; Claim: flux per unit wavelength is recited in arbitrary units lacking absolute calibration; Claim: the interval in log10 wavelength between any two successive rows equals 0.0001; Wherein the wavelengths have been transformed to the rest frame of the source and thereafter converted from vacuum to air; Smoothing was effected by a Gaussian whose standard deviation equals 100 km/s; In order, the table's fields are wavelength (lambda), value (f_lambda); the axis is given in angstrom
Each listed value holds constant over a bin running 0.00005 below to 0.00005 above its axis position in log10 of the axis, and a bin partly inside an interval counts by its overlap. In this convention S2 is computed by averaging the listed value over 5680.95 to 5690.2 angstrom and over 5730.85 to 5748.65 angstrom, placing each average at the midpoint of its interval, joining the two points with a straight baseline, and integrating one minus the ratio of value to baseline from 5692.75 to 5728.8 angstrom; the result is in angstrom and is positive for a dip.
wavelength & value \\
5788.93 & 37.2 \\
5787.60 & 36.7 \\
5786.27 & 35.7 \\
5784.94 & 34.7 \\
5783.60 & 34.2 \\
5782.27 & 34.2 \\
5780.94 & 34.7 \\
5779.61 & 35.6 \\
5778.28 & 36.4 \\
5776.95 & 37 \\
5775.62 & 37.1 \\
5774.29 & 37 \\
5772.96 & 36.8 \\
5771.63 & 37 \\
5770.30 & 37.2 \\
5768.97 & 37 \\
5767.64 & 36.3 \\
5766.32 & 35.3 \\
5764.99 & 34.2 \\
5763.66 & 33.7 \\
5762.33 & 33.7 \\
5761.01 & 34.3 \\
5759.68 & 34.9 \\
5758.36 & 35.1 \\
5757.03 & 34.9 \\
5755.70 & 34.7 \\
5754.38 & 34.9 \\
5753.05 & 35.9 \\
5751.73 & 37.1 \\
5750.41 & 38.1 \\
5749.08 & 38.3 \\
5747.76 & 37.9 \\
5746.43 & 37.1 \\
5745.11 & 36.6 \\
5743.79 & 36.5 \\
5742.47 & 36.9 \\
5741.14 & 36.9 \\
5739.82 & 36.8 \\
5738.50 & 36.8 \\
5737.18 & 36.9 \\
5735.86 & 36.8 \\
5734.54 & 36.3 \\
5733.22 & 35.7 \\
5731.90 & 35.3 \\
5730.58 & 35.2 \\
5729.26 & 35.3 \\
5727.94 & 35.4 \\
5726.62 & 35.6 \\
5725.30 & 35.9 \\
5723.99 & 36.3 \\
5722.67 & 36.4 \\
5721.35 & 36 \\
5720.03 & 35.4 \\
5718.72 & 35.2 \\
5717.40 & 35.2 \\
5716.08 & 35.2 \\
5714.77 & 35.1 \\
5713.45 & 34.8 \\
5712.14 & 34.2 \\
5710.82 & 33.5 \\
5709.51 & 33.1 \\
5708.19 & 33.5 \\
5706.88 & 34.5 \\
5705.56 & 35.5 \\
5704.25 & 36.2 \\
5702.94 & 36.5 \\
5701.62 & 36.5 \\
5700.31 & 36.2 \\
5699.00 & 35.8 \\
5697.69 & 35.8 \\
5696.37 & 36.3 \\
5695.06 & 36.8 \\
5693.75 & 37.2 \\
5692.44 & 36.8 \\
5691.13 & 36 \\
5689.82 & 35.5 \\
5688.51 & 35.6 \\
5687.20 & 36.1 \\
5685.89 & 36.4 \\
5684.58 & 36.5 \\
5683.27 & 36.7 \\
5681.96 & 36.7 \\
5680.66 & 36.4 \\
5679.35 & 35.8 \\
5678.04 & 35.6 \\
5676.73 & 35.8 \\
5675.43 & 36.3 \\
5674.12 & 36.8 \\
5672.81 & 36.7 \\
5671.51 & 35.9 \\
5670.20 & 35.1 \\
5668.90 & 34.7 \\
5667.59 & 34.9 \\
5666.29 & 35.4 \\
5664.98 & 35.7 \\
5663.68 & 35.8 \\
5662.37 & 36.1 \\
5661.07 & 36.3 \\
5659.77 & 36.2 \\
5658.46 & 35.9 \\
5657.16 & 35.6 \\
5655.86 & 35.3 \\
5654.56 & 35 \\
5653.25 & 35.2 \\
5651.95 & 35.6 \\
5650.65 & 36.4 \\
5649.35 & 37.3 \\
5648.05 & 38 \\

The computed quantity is 0.9 angstrom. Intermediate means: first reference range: 36.3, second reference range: 36.7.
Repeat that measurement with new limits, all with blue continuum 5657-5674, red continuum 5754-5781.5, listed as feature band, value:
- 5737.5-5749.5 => -0.5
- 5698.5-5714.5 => 0.3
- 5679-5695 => -0.3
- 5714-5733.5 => 0.1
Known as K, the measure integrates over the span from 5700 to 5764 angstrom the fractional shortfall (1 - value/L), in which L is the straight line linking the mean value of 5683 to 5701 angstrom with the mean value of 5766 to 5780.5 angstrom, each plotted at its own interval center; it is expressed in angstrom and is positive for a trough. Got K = 1.3 angstrom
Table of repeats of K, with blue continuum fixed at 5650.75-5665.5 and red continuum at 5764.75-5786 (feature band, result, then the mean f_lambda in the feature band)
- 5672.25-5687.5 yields -0.2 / 36.3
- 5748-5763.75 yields 0.1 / 35.6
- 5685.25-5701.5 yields -0.2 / 36.2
